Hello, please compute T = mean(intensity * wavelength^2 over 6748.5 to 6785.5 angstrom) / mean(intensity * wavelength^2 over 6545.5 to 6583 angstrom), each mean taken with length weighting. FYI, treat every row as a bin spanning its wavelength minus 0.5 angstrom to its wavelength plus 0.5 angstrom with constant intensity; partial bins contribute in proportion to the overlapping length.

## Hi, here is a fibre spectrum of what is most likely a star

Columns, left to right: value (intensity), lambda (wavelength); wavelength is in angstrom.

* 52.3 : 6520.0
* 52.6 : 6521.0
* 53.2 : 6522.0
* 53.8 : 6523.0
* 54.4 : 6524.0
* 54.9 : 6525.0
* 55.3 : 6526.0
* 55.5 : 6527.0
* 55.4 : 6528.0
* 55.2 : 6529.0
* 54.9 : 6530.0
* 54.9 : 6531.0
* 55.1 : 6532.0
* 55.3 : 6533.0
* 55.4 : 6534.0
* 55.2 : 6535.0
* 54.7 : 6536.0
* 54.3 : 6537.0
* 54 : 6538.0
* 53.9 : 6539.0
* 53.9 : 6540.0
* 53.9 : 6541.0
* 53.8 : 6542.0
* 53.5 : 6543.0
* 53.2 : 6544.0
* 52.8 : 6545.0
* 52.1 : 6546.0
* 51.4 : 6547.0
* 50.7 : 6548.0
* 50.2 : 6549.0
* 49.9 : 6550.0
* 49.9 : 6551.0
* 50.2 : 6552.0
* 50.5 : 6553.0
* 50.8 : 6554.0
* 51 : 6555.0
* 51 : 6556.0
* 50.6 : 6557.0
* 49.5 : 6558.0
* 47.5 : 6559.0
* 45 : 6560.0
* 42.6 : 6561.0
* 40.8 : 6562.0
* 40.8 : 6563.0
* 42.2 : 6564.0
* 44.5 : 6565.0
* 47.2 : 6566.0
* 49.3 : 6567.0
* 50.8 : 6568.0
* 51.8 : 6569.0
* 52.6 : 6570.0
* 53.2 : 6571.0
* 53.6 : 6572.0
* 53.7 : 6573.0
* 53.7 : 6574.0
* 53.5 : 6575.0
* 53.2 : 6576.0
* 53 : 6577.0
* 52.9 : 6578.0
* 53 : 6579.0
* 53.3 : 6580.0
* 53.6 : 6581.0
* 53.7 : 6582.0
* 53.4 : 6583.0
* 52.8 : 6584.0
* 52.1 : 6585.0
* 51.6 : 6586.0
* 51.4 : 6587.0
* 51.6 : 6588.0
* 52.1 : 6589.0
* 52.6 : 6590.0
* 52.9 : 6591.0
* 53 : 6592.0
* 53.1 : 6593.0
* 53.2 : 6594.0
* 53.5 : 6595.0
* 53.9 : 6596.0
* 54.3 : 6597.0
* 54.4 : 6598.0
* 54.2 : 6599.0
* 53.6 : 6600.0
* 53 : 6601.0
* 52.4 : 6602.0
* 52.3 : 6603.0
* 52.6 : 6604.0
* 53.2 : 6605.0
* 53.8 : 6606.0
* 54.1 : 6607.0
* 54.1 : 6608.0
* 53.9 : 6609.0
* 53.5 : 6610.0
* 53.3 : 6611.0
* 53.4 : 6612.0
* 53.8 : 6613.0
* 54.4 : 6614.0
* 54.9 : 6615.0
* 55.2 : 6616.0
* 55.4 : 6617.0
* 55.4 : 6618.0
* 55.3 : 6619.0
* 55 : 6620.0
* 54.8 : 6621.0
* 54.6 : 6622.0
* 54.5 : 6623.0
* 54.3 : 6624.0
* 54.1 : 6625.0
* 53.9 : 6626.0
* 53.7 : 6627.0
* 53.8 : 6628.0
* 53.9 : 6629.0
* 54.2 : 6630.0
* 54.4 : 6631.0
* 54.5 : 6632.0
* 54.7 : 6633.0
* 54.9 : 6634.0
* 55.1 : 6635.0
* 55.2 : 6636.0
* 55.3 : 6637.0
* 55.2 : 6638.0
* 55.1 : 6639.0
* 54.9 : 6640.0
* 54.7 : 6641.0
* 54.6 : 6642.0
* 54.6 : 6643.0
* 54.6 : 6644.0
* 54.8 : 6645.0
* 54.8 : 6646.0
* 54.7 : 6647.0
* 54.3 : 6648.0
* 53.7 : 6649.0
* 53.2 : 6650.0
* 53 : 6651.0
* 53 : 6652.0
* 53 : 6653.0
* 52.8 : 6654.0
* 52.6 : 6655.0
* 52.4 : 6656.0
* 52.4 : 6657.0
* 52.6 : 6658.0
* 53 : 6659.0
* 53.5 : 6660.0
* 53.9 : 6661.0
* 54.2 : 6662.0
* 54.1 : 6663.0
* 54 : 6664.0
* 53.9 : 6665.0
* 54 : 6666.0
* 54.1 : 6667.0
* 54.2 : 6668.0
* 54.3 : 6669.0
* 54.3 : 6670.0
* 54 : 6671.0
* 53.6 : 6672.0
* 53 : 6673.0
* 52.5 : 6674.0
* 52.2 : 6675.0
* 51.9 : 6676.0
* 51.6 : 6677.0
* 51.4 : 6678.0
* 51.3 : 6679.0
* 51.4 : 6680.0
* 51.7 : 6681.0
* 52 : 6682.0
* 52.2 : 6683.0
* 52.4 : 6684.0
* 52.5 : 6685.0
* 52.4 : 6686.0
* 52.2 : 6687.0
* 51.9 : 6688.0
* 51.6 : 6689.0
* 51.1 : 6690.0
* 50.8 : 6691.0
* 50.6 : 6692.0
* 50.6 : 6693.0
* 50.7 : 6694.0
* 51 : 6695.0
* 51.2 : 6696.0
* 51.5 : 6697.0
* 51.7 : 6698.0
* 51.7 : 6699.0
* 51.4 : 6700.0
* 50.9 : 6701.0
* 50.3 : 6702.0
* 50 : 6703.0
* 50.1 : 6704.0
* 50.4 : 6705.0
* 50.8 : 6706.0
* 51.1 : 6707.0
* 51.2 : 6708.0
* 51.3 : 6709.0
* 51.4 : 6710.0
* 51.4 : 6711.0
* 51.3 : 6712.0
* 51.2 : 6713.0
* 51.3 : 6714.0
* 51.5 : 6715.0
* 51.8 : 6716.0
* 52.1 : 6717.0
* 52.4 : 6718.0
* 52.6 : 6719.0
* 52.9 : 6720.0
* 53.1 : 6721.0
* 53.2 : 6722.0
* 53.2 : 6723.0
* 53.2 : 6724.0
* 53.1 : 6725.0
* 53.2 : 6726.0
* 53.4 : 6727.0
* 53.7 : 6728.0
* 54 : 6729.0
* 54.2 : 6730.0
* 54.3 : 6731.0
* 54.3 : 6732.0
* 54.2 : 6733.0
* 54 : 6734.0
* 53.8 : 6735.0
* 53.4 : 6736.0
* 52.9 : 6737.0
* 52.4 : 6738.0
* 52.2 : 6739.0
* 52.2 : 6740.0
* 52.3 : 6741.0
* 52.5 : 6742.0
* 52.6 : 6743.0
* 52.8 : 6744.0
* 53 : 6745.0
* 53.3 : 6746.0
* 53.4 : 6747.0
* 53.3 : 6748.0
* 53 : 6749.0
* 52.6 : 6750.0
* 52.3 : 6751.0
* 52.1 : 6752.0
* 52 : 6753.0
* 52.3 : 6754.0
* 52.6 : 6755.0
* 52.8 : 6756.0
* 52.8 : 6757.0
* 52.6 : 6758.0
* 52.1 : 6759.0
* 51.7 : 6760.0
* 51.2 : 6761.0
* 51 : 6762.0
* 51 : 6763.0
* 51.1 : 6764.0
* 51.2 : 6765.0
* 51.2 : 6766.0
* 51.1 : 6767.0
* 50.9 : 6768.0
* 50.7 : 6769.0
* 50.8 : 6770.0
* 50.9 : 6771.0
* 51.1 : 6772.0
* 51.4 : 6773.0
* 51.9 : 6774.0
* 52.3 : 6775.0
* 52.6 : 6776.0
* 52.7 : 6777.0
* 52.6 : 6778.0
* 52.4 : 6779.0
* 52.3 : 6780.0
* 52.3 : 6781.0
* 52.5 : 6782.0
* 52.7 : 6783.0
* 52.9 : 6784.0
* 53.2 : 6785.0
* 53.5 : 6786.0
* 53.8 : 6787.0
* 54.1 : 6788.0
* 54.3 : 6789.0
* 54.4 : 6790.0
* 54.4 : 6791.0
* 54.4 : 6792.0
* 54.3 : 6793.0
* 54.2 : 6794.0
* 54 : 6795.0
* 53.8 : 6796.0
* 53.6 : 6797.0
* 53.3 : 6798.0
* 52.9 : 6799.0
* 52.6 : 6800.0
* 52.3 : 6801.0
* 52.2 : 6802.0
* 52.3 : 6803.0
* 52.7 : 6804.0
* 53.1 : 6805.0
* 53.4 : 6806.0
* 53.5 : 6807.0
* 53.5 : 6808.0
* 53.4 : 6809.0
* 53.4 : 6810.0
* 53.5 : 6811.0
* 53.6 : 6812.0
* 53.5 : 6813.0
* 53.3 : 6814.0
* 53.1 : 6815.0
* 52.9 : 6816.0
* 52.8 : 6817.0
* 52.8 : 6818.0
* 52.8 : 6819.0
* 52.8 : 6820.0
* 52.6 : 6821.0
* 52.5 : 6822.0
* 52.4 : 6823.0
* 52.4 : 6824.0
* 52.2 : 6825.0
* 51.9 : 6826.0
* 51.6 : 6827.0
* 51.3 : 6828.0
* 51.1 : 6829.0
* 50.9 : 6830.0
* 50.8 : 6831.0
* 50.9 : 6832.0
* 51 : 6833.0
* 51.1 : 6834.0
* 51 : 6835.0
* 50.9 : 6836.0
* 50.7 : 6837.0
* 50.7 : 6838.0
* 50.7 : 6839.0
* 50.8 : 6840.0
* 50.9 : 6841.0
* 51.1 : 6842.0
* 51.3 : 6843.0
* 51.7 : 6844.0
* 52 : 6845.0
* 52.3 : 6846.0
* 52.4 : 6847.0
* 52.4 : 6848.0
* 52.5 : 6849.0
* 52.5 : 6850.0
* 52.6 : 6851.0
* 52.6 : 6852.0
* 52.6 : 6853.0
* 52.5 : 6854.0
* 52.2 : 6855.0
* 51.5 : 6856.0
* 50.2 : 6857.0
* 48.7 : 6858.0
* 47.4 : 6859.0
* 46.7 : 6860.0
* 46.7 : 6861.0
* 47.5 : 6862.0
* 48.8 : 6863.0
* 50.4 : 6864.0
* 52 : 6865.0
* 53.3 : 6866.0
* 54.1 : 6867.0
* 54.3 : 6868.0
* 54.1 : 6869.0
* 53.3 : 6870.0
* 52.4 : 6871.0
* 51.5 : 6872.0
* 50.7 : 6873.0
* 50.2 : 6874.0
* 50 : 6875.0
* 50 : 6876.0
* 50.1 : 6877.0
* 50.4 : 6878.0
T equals 1.1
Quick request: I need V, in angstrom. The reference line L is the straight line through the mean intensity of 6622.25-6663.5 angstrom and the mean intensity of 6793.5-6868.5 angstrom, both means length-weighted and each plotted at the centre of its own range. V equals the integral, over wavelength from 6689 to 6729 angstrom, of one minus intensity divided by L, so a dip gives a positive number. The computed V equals 1.2 angstrom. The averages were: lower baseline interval 54.1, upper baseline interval 51.9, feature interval 51.7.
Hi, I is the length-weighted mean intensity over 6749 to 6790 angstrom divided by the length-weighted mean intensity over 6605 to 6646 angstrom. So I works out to 1.0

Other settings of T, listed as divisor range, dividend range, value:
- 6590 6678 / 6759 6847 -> 1.02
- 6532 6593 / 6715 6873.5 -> 1.09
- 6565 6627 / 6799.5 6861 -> 1.04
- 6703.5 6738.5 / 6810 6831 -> 1.03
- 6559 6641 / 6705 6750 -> 1.04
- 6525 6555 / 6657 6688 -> 1.03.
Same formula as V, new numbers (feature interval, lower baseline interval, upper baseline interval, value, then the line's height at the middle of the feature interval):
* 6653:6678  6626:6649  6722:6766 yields 0.4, 54.1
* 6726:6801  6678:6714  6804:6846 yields -1.5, 51.7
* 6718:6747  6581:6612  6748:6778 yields -0.6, 52.1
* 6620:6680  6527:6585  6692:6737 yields -2.2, 51.9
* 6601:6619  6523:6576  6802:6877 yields -0.8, 51.6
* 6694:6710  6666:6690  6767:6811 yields 0.5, 52.6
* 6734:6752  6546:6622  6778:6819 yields 0.0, 52.9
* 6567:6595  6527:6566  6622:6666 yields -0.3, 52.1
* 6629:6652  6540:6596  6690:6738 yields -1.3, 51.6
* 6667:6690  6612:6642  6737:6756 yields 0.5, 53.8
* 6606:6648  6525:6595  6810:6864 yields -2.3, 51.7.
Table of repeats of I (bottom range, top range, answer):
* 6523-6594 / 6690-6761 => 1.01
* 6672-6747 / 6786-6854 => 1.01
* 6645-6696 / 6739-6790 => 0.99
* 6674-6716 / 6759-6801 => 1.02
